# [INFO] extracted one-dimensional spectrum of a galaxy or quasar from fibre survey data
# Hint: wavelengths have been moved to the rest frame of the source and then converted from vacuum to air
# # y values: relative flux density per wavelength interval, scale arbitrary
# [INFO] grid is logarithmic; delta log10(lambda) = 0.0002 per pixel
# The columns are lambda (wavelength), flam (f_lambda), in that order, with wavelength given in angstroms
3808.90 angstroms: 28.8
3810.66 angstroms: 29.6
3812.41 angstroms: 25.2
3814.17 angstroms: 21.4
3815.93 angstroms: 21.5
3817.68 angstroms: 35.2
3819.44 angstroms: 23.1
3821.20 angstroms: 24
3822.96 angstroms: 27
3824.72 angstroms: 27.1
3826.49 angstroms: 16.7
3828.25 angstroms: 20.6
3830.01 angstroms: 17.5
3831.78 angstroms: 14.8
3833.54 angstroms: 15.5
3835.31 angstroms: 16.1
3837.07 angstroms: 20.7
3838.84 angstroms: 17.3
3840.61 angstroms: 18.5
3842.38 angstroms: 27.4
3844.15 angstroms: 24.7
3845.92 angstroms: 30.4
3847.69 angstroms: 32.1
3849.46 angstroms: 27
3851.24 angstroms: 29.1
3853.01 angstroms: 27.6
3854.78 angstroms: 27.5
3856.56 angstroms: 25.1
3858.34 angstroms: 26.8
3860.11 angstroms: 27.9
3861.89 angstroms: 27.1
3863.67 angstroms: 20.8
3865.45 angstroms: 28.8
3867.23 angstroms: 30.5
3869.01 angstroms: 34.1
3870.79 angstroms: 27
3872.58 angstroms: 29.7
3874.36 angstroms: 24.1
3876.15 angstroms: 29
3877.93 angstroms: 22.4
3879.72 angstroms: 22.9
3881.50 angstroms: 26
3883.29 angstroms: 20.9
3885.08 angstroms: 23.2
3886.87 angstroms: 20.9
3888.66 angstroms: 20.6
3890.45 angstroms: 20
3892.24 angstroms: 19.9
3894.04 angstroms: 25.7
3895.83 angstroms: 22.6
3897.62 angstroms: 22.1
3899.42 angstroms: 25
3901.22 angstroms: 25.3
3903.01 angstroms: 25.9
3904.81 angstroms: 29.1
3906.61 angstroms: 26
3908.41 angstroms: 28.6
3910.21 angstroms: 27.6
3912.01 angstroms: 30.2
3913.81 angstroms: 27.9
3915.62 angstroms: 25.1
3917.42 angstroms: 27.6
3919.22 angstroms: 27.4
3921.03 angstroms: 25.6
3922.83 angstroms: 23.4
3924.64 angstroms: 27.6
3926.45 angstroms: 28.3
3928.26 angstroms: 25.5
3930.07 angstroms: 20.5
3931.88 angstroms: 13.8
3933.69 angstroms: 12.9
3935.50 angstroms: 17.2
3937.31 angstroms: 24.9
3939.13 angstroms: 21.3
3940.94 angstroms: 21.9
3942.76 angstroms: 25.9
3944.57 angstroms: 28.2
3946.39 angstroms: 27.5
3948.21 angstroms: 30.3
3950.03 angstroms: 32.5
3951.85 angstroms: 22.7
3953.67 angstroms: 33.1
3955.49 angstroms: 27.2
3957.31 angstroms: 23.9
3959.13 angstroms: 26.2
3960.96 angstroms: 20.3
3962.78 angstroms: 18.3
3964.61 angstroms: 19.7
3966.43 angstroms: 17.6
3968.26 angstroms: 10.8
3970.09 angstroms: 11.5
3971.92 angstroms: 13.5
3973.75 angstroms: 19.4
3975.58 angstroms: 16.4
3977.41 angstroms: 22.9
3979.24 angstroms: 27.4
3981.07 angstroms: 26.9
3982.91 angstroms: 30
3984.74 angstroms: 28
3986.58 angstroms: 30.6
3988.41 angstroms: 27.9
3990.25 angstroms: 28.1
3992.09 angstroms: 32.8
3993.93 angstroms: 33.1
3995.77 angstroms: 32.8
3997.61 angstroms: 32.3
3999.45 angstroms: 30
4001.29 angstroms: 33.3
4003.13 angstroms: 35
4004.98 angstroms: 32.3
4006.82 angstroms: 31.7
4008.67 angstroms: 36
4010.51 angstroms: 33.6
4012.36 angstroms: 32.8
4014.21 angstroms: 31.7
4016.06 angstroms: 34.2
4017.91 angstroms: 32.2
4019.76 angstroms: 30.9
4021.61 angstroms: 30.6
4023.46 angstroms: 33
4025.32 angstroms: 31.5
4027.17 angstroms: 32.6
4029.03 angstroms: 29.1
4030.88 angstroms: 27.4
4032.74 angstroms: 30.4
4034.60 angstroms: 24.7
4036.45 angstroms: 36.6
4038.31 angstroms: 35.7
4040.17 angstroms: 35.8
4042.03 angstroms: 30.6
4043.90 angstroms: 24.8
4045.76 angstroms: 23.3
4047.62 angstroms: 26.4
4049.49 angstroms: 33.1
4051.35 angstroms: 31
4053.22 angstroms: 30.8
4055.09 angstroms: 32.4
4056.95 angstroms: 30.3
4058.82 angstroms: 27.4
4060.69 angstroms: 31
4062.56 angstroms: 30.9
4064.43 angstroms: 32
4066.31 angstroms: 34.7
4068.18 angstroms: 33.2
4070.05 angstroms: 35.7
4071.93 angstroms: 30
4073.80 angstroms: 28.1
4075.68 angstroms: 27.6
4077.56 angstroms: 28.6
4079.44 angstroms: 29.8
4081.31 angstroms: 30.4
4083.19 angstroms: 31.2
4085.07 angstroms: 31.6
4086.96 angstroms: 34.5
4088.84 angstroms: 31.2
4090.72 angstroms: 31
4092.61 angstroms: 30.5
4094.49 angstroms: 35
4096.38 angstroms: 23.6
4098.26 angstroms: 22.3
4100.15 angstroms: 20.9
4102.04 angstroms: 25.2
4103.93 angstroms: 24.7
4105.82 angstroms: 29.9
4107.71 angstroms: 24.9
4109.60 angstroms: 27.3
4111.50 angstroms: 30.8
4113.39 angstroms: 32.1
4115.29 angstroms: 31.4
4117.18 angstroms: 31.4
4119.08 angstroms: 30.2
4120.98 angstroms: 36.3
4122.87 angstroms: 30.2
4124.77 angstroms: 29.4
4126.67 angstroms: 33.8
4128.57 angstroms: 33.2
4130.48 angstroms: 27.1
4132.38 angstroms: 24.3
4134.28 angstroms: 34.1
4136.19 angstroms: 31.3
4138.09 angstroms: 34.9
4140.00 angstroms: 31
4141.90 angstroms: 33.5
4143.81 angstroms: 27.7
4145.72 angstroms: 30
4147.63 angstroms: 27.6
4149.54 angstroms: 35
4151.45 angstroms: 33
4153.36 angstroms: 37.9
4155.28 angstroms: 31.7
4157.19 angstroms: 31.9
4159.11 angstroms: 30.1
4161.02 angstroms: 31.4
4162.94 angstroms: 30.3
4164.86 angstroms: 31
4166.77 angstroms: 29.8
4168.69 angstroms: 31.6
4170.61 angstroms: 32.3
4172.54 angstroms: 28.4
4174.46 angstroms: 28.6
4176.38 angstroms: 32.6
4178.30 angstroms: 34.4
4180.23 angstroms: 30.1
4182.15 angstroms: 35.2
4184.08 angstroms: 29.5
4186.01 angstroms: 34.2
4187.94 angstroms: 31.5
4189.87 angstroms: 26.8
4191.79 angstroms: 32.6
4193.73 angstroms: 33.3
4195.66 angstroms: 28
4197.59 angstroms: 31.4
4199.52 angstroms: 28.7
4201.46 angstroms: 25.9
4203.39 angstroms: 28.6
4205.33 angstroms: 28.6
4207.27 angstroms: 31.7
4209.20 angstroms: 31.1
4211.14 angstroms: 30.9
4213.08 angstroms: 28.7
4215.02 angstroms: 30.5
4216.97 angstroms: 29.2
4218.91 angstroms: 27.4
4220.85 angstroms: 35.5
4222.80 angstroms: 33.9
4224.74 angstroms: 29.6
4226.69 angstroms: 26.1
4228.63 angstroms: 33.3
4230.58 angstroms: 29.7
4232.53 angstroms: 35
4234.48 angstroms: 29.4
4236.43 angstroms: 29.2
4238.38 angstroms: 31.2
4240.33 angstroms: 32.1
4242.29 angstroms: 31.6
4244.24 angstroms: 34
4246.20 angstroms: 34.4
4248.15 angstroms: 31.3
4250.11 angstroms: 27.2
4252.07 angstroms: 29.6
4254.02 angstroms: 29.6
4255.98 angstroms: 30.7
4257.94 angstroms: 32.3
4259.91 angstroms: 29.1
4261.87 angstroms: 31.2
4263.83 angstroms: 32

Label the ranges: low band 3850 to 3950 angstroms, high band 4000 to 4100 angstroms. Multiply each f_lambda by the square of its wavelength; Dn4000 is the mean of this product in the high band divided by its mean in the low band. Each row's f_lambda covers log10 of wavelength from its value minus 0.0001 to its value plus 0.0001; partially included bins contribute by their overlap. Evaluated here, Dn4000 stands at 1.3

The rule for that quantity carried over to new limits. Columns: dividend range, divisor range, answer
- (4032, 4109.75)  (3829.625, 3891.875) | 1.35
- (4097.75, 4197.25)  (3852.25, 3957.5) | 1.36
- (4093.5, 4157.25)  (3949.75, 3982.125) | 1.52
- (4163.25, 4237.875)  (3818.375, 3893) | 1.51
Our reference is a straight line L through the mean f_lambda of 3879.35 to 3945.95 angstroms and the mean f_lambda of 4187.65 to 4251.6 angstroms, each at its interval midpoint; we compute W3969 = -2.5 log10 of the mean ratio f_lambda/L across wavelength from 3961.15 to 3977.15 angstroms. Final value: 0.47 mag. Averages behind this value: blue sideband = 24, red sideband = 30.5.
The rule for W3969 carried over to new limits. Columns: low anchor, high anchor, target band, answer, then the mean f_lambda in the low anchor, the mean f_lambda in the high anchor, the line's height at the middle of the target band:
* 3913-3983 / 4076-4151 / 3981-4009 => -0.24 mag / 23.1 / 30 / 25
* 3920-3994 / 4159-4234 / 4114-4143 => -0.10 mag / 23.7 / 30.7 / 28.7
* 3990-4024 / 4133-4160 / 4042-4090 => 0.07 mag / 32.5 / 32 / 32.3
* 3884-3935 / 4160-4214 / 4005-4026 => -0.22 mag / 24.2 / 30.6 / 26.6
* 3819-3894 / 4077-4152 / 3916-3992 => 0.12 mag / 24.1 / 30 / 26.4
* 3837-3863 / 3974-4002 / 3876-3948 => 0.13 mag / 26.1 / 28.6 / 27.2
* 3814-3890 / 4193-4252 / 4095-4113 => 0.11 mag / 24.4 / 30.6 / 28.6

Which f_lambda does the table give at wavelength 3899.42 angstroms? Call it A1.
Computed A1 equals 25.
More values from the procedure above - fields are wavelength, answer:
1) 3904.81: 29.1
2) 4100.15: 20.9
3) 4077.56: 28.6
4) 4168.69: 31.6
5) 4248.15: 31.3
